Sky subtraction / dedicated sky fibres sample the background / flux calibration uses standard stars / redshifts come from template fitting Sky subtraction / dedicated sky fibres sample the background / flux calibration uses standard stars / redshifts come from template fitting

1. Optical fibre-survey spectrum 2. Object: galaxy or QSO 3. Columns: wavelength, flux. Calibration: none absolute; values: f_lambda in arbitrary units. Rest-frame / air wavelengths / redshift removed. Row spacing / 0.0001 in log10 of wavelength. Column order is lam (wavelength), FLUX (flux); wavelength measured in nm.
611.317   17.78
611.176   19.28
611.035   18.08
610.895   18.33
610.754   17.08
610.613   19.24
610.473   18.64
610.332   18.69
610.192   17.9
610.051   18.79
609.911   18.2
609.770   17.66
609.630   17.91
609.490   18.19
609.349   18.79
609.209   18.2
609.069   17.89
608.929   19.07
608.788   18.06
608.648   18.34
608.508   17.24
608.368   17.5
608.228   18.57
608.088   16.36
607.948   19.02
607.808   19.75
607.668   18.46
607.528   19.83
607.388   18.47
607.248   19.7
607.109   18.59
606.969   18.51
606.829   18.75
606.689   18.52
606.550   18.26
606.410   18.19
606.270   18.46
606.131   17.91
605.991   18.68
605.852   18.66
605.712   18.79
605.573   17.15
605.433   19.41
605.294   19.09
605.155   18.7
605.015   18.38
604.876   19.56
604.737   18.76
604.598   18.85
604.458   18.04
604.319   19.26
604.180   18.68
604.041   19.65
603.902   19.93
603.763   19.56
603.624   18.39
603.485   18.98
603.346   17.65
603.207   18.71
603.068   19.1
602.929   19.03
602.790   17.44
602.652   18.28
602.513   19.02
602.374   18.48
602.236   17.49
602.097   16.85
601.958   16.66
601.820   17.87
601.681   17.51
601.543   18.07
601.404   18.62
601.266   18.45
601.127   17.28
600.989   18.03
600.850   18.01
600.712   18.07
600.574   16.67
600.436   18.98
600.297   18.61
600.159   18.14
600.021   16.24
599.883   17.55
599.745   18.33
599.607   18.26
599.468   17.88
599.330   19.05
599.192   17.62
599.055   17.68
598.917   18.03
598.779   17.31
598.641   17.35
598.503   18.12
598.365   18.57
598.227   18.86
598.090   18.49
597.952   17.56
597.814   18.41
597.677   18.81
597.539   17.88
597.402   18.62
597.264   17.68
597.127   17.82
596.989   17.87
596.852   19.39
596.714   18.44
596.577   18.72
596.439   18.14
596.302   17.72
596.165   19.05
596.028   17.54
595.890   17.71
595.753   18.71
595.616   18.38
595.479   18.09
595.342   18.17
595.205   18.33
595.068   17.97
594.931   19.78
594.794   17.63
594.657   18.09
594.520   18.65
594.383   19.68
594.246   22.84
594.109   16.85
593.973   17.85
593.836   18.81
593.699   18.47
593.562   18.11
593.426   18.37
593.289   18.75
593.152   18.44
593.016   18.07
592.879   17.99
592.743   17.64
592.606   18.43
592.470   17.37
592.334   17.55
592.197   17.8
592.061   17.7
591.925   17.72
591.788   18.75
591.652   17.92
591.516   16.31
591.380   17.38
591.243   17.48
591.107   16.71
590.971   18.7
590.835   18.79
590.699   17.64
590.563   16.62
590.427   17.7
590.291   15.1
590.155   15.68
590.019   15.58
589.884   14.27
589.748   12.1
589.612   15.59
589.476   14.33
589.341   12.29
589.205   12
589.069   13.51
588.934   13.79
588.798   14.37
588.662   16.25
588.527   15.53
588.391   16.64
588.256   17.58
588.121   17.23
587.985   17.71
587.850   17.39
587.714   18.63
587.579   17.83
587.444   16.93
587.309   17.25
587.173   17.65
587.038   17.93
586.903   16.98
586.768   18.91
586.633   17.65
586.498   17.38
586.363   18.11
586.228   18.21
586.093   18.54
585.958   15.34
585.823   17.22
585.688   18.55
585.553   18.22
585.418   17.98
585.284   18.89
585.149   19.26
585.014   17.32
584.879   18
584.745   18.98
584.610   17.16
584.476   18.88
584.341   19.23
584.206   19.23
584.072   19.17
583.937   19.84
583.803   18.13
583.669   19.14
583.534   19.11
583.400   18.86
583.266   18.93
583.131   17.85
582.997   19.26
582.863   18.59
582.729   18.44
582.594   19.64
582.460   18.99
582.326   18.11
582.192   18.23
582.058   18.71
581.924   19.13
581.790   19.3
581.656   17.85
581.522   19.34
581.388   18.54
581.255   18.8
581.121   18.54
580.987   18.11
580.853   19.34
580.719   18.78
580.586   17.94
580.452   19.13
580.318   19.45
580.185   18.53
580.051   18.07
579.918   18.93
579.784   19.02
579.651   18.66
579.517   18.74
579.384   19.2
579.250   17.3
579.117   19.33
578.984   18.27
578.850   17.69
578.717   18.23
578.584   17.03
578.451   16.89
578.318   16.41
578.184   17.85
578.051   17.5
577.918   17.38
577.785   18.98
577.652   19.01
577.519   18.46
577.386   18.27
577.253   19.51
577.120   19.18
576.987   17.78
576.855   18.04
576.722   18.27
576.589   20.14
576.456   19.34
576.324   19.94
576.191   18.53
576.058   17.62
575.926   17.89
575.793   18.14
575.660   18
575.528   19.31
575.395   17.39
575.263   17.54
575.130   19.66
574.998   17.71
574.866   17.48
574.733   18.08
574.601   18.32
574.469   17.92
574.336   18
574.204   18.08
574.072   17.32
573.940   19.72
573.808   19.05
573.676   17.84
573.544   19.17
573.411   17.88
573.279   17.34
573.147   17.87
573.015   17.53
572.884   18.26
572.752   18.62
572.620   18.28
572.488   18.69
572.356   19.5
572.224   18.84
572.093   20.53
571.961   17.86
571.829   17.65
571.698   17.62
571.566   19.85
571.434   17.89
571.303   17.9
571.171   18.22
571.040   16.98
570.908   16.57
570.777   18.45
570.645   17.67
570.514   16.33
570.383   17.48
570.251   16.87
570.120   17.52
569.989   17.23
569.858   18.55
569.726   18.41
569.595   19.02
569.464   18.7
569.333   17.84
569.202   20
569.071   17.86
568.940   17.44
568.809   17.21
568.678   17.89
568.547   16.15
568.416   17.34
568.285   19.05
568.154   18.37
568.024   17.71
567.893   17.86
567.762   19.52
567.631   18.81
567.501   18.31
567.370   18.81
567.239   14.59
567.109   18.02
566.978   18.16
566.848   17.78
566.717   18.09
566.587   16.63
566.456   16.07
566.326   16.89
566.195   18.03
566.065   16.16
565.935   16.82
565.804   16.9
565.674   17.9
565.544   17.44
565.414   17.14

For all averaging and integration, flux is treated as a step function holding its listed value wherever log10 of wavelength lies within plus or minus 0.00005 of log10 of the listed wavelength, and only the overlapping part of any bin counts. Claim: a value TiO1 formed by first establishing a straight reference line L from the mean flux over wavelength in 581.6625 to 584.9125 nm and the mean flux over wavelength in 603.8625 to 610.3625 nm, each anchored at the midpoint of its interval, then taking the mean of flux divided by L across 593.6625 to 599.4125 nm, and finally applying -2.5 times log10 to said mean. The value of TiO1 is 0.017 mag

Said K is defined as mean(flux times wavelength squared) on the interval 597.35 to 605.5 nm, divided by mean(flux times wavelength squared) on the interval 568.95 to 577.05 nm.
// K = 1.11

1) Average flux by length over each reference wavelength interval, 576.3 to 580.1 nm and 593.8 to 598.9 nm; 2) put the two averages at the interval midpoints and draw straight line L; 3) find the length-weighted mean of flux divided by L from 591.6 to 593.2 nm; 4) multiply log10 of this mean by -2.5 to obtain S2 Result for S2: 0.03 mag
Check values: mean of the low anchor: 18.4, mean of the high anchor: 18.4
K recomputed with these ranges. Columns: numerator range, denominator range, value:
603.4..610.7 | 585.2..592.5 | 1.17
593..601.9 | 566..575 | 1.11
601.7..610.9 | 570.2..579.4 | 1.13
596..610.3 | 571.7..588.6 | 1.08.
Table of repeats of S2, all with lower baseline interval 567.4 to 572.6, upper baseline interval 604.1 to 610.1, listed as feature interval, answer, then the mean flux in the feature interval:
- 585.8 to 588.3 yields 0.04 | 17.6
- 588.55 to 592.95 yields 0.13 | 16.3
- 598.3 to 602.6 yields 0.03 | 17.9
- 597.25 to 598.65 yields 0.01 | 18.3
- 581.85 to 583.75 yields -0.03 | 18.8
